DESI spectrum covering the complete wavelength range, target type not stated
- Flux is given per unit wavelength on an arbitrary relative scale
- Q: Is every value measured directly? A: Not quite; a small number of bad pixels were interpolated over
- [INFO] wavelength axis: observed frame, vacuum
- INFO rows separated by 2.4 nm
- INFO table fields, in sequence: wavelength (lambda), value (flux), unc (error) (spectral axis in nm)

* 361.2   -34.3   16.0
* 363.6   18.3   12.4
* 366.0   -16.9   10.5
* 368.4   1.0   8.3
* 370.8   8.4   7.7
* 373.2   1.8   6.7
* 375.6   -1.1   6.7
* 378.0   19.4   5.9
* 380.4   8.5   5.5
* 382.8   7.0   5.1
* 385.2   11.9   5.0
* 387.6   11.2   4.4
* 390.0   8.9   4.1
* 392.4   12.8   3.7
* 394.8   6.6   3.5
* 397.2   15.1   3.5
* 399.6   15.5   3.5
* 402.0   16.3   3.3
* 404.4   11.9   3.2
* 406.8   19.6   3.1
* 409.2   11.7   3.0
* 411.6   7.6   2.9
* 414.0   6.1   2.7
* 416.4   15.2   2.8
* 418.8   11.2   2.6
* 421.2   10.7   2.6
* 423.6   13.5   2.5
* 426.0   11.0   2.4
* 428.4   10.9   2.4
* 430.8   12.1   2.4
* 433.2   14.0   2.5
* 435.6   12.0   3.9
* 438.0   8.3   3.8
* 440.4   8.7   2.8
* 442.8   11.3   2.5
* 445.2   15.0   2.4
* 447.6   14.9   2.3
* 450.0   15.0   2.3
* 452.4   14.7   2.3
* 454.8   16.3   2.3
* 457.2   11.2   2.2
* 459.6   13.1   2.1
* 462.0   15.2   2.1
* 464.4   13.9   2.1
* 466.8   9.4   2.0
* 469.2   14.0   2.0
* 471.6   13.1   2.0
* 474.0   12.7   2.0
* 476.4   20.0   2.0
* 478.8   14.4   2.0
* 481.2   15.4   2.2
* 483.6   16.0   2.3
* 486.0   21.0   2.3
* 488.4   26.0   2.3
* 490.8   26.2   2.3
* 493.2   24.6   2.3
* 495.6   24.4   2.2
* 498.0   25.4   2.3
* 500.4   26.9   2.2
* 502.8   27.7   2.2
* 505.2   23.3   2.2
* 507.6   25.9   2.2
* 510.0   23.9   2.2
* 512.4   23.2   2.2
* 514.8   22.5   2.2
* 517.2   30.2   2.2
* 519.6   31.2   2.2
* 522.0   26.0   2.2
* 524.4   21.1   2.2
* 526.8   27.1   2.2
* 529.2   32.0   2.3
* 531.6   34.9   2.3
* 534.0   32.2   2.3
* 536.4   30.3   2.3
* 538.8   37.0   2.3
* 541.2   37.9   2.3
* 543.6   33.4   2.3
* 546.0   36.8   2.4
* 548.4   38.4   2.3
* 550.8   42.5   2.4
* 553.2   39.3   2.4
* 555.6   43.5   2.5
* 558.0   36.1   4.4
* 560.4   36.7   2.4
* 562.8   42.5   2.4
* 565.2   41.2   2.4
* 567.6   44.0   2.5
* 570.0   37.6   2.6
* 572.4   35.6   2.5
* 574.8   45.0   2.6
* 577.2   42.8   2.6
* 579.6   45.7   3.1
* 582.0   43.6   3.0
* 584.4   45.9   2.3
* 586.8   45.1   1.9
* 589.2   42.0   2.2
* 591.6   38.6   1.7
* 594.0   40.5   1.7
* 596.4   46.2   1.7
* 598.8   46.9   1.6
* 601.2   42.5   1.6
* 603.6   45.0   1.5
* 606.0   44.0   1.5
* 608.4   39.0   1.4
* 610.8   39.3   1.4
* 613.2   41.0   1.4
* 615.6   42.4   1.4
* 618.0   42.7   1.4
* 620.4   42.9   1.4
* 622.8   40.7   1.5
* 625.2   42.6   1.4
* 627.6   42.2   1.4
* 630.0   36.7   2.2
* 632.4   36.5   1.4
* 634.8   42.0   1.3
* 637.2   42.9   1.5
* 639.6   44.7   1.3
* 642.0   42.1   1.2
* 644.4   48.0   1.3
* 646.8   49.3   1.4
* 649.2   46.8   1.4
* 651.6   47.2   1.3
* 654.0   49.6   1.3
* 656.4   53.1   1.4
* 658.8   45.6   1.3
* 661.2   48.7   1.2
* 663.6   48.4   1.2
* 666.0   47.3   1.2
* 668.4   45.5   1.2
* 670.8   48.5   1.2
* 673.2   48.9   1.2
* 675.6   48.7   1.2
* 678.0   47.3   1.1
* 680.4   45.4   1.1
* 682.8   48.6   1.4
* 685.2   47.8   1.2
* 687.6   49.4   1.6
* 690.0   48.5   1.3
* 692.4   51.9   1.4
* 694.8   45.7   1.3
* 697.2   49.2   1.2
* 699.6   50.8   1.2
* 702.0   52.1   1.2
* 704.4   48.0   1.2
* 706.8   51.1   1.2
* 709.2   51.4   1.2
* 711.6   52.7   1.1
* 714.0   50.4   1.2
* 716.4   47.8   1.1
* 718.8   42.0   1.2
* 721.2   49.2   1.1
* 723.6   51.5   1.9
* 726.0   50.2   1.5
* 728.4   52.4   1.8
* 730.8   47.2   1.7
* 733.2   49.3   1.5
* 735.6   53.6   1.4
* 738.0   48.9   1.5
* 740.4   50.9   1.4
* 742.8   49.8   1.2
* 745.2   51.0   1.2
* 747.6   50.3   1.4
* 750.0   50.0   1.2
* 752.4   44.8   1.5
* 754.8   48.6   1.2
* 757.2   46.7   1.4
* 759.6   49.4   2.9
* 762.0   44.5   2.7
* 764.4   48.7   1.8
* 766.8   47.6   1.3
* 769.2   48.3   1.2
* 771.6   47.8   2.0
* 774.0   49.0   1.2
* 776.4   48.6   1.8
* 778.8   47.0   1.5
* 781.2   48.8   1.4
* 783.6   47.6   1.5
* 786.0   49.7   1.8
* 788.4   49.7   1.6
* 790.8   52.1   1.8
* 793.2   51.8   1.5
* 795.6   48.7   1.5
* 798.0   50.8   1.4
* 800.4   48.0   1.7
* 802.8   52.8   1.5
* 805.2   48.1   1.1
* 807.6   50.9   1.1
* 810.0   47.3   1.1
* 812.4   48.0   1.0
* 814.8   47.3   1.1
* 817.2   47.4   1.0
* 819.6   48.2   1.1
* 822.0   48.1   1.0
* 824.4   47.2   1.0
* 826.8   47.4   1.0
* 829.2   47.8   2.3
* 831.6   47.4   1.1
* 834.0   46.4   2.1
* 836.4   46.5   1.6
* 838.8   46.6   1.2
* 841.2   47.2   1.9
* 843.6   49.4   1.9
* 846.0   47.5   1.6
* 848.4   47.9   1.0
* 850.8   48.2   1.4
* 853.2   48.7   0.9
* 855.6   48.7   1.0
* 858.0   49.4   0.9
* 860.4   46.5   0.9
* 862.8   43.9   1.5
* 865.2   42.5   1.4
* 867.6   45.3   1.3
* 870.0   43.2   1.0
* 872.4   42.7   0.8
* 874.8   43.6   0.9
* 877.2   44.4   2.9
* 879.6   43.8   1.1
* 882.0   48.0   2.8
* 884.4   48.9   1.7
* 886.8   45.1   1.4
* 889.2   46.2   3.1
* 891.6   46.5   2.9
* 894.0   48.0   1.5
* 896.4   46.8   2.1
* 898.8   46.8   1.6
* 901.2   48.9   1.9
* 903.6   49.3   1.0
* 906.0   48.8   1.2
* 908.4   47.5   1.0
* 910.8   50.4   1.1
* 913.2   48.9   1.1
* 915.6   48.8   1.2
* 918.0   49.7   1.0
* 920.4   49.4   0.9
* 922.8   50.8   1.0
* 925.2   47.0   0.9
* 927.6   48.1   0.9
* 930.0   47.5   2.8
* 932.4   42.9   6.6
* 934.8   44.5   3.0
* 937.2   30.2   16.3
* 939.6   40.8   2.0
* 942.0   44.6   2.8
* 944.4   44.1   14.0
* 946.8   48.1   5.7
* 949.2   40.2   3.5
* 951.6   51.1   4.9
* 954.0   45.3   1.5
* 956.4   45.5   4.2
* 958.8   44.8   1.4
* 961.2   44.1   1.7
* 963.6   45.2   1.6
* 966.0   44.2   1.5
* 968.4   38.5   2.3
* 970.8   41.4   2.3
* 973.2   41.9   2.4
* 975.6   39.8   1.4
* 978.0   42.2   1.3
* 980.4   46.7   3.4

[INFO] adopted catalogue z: 0.219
